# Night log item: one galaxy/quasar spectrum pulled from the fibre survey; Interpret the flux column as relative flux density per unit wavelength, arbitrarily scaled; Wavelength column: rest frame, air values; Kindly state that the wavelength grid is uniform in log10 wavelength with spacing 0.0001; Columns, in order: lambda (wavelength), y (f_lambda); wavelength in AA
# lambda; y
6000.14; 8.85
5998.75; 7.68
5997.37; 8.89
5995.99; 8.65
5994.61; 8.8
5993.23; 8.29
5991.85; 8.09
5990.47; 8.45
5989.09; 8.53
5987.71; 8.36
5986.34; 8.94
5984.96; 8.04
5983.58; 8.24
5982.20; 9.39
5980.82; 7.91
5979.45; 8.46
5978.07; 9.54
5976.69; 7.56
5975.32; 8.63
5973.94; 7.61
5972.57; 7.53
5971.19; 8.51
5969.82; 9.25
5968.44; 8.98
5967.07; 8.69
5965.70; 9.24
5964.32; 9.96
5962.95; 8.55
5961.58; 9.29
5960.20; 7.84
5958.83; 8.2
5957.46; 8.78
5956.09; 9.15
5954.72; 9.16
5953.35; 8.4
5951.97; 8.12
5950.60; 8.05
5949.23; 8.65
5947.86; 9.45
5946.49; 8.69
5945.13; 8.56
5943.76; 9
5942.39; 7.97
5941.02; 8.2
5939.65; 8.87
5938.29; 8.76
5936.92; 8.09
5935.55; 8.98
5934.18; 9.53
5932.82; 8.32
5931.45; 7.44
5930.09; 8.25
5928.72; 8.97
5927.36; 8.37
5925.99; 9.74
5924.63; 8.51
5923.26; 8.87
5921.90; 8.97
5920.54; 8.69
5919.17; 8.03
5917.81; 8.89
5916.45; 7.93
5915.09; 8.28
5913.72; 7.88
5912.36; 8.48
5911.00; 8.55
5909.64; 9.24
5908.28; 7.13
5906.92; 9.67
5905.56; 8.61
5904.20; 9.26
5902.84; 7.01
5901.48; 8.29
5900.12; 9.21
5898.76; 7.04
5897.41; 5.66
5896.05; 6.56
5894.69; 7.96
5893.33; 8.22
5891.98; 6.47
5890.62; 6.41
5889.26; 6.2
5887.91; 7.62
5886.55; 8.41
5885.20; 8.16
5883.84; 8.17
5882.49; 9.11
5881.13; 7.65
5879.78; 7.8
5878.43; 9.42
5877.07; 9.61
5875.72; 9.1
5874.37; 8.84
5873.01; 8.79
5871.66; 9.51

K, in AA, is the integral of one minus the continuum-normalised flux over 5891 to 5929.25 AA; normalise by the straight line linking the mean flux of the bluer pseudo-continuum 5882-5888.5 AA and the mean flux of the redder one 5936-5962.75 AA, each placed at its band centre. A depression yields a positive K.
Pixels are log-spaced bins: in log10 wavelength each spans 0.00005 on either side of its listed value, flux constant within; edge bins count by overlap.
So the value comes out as 0.9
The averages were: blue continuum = 8.28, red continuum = 8.59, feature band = 8.22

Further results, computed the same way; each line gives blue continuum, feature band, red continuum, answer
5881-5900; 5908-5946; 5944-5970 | -1.7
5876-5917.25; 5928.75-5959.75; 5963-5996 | -0.9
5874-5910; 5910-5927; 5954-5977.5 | -0.7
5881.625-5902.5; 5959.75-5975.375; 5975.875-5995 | -0.7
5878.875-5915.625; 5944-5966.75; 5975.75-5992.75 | -1.3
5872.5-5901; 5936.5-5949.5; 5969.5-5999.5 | -0.7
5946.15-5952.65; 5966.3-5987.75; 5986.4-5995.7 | 0.1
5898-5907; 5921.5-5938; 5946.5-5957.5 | -0.2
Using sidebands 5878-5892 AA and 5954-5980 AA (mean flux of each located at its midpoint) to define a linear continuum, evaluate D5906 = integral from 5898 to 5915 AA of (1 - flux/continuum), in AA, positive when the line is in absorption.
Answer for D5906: -0.7 AA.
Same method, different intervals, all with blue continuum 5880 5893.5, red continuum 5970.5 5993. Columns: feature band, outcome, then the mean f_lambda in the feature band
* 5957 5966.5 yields -0.73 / 8.84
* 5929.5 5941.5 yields -0.74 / 8.5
